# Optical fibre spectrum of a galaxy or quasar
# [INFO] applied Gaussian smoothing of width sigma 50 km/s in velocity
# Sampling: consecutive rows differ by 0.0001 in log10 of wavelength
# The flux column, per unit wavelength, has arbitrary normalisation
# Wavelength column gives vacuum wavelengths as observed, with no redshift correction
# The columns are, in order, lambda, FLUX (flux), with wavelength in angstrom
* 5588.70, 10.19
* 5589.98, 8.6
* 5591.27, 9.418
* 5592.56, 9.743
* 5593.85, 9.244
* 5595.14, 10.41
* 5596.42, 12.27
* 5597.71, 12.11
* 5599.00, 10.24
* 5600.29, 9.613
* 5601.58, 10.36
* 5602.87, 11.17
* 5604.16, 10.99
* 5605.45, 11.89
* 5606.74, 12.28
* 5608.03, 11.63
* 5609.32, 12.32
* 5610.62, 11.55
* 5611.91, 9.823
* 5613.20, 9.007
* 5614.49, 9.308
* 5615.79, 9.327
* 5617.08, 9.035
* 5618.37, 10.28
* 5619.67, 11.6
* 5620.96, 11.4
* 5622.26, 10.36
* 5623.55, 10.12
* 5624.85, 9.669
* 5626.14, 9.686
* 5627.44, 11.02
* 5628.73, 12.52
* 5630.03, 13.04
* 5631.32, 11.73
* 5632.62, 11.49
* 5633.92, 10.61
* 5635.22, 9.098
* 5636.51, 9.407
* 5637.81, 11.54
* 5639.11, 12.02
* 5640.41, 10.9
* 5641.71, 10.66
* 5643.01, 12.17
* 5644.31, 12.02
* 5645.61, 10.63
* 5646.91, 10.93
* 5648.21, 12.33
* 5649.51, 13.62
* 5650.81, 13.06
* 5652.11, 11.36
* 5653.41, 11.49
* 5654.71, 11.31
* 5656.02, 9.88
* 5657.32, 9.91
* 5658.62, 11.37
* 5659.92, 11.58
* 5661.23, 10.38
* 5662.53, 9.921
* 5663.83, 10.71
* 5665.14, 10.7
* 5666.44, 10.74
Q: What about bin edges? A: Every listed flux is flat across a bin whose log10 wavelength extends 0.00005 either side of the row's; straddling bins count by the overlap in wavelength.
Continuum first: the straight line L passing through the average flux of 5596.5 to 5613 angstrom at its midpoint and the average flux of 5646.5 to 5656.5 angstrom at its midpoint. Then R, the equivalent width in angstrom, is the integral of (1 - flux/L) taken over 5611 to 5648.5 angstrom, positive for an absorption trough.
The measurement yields 2.5 angstrom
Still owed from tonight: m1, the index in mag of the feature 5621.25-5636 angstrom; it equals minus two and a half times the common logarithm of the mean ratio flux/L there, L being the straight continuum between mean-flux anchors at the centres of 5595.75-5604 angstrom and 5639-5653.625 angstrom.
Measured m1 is 0.059 mag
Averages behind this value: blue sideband 11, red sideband 11.8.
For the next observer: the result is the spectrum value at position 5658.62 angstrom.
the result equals 11.37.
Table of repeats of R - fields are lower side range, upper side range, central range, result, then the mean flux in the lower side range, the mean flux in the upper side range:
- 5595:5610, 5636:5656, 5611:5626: 1.8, 11.3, 11.5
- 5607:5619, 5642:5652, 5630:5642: 0.5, 10.3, 12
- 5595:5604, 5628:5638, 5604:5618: 0.5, 10.9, 11.2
